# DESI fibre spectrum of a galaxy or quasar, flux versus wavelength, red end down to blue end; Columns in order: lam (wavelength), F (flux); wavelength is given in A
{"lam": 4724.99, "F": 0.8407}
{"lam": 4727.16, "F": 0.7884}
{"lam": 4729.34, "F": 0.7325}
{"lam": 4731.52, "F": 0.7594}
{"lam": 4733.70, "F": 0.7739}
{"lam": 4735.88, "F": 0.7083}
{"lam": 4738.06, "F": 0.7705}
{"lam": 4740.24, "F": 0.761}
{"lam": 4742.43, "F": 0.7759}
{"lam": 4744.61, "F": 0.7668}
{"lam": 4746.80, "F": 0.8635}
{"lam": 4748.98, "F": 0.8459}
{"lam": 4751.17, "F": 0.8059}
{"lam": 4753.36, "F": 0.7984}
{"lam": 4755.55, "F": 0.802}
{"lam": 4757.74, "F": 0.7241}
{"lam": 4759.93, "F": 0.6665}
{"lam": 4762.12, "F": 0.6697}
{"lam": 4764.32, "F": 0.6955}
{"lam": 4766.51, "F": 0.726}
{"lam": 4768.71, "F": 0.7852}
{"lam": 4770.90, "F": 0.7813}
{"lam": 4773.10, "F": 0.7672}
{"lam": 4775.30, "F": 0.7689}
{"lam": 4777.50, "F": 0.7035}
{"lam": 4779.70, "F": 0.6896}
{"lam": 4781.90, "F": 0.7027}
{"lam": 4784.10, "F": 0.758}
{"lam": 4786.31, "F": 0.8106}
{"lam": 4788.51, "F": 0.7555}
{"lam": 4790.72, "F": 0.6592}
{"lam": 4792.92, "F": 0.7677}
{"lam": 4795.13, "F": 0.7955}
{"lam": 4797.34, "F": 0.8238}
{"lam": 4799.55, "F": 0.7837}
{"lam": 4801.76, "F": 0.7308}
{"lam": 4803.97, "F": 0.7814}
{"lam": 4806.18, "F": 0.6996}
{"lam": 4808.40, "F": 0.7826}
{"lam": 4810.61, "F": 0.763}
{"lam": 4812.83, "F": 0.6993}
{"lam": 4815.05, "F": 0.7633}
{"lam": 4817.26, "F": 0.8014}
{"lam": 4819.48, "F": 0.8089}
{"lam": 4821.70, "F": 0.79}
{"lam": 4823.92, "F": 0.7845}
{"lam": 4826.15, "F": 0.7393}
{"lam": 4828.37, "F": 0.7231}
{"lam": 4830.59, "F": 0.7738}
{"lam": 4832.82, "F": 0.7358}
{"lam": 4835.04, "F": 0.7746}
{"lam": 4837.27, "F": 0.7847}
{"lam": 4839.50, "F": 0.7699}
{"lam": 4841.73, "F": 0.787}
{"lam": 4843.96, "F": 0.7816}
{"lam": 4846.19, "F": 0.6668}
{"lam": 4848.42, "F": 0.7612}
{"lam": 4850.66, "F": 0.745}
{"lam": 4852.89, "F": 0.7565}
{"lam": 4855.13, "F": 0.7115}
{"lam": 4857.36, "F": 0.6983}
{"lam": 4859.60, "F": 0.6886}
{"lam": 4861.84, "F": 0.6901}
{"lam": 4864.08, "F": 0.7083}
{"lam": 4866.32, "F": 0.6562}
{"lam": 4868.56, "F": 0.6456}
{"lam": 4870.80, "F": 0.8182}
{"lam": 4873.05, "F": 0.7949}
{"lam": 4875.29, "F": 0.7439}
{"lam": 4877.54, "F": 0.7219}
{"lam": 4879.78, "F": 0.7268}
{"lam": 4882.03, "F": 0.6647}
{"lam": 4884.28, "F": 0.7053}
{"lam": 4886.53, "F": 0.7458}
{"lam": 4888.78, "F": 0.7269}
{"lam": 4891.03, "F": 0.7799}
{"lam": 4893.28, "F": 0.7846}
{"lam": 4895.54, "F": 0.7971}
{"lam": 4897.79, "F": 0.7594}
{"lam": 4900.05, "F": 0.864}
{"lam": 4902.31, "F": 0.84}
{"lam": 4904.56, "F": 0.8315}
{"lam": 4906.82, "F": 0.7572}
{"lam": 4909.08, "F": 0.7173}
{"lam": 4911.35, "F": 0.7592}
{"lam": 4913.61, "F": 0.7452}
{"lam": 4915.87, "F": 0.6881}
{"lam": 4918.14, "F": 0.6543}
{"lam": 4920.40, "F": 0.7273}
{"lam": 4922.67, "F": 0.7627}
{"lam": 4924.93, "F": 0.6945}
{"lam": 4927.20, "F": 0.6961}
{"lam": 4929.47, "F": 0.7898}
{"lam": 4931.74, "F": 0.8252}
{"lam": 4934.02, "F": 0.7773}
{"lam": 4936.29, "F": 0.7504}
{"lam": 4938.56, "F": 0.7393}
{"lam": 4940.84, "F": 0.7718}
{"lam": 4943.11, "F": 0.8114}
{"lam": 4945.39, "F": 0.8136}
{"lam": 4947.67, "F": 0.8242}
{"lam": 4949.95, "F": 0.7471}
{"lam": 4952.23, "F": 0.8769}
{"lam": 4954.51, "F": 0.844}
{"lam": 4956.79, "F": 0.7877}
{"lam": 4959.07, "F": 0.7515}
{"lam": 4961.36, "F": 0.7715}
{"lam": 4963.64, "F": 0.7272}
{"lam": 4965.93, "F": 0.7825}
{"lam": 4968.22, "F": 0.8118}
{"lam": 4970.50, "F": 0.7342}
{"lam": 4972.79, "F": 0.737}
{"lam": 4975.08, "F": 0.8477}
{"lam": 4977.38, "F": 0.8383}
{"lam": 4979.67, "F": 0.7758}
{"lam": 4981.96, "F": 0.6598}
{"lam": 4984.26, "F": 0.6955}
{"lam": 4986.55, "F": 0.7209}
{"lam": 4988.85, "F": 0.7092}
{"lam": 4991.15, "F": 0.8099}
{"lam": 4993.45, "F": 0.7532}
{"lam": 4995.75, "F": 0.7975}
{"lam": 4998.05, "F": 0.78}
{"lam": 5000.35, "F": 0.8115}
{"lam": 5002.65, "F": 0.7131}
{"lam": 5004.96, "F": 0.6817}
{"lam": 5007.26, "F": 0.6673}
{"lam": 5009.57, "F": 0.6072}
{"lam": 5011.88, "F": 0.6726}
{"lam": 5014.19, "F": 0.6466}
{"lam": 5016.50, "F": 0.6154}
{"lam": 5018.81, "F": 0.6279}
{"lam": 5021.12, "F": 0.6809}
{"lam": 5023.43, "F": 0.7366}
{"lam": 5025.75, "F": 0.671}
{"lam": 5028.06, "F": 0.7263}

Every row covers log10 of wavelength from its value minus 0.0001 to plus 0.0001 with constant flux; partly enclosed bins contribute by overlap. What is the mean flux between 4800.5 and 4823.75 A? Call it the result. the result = 0.763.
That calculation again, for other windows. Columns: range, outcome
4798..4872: 0.746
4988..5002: 0.776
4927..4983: 0.781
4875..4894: 0.732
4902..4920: 0.744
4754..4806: 0.745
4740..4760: 0.788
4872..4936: 0.753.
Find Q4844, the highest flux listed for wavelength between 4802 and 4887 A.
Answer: 0.8182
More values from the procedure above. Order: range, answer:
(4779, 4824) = 0.8238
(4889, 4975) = 0.8769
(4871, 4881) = 0.7949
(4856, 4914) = 0.864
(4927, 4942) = 0.8252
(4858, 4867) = 0.7083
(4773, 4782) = 0.7689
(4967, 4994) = 0.8477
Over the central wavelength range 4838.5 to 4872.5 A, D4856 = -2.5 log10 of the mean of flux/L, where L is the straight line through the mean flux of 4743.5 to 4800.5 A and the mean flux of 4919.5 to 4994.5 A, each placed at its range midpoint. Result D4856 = 0.05 mag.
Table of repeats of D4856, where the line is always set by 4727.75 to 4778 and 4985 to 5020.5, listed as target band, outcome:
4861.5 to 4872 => 0.05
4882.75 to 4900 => -0.05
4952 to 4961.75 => -0.12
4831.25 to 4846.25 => -0.03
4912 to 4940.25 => -0.02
